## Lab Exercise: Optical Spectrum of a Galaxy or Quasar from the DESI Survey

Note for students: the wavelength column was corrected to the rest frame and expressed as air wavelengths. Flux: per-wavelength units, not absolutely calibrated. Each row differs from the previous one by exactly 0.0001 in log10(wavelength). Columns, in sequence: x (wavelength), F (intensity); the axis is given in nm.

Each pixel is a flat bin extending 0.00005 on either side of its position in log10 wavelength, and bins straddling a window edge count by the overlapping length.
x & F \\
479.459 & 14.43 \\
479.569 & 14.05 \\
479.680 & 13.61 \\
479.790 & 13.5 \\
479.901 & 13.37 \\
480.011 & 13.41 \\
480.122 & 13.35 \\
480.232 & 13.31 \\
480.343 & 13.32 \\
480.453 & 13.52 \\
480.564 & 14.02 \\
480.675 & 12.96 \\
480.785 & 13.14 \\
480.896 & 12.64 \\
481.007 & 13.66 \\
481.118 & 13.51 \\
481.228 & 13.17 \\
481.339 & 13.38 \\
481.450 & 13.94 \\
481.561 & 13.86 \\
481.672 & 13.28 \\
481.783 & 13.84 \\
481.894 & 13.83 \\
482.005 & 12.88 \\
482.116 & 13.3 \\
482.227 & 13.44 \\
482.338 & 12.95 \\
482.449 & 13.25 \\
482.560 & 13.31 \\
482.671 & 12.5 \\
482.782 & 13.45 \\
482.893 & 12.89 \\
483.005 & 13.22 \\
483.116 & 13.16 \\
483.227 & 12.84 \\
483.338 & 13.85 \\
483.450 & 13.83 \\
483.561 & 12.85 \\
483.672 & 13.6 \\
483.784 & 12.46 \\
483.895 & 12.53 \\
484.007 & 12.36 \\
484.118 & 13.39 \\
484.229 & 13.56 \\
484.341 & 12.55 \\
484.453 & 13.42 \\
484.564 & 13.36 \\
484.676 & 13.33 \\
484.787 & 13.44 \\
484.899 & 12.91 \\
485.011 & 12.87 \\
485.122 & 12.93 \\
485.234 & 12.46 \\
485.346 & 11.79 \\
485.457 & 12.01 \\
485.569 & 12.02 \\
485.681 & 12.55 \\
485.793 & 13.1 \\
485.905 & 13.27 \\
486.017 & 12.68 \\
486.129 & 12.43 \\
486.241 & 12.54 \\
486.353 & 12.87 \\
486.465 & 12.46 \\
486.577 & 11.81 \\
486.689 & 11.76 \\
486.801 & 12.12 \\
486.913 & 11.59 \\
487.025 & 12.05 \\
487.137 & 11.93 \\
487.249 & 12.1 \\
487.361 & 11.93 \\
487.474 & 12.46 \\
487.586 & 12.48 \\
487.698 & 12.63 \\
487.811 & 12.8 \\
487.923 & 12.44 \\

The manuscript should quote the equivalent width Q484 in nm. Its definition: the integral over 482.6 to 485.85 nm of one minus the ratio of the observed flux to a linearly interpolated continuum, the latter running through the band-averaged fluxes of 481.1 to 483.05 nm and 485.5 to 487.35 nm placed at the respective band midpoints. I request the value -0.03 nm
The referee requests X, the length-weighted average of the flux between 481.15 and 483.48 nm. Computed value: 13.3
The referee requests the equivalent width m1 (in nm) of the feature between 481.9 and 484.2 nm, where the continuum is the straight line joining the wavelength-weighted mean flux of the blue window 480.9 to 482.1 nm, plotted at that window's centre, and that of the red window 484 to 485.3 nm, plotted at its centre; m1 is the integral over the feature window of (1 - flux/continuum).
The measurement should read 0.03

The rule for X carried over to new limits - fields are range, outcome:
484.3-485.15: 13.1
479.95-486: 13.1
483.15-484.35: 13.1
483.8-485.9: 12.8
